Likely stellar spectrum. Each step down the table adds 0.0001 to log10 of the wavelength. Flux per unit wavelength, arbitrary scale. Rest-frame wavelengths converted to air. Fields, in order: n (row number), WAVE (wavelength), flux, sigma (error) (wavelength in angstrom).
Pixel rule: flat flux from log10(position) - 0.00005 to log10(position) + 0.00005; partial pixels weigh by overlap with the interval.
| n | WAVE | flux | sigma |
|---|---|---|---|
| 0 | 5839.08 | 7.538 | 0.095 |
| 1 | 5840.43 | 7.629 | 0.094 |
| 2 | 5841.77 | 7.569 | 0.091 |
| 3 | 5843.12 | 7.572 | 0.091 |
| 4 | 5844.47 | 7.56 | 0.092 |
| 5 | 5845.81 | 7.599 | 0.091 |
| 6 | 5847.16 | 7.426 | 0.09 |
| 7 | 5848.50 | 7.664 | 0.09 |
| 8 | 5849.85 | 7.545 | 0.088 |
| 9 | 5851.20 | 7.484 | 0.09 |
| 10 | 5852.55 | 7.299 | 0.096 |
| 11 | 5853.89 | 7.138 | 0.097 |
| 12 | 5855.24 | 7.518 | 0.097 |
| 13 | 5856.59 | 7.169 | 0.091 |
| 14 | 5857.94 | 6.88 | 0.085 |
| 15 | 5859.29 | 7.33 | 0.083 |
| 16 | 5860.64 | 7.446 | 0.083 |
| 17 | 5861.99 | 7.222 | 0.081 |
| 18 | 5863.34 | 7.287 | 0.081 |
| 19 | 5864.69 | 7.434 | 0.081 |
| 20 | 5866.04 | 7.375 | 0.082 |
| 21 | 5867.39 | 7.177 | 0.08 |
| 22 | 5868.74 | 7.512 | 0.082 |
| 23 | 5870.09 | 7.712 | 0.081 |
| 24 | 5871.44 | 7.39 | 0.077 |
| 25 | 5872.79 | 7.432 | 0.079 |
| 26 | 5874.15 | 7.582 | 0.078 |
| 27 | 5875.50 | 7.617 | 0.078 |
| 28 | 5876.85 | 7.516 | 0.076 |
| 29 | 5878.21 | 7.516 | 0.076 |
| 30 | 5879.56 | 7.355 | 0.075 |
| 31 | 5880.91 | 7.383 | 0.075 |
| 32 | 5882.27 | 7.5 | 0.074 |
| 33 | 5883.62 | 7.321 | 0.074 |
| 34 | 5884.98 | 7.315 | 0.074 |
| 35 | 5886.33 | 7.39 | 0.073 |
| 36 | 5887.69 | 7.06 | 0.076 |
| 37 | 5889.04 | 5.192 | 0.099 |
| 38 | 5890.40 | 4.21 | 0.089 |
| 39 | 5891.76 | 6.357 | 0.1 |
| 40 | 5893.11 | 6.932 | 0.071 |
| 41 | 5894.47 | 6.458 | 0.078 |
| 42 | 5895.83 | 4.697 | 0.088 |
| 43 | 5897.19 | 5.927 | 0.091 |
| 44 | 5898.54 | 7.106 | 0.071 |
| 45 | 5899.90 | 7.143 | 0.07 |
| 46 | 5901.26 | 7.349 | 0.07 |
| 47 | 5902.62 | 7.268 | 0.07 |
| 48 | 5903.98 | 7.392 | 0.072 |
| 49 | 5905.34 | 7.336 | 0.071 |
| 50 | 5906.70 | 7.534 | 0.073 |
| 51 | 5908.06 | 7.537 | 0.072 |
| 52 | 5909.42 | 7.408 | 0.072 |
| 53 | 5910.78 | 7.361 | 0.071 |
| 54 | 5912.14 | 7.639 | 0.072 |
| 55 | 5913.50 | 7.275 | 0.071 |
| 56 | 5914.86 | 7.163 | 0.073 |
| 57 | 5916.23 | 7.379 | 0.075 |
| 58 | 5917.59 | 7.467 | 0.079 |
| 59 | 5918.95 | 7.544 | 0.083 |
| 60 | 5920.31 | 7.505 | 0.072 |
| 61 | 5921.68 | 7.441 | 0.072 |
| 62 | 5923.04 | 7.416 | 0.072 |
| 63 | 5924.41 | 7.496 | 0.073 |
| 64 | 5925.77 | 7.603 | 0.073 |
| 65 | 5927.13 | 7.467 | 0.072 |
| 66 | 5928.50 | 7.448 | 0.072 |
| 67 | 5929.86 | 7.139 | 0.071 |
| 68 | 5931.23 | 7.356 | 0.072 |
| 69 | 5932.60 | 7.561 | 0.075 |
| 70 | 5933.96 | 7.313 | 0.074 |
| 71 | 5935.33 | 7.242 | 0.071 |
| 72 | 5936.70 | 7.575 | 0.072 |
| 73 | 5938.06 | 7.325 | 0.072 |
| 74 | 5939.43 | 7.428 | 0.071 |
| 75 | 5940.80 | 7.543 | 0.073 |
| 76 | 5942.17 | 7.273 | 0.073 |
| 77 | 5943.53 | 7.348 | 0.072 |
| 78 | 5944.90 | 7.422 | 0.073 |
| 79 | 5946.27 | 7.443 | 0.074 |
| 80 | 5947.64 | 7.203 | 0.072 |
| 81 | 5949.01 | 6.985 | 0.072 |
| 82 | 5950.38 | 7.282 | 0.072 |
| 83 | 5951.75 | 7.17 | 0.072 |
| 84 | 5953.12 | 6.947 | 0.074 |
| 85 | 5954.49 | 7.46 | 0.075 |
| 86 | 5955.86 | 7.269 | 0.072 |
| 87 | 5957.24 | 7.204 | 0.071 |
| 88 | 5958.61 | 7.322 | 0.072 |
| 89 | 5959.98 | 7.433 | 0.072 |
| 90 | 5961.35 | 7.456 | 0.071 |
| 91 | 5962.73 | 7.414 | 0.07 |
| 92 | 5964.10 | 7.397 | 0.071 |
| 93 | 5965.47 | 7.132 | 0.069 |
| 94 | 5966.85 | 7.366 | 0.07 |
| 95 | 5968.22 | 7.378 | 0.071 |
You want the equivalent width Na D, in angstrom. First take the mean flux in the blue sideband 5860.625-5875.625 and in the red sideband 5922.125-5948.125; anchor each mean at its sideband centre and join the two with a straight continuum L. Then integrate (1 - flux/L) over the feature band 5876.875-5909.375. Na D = 2.4 angstrom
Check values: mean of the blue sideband 7.43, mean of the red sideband 7.4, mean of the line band 6.86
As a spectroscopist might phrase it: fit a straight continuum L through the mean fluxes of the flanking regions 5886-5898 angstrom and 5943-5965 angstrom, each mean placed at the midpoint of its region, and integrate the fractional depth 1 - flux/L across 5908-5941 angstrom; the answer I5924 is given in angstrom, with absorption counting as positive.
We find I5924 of -3.7 angstrom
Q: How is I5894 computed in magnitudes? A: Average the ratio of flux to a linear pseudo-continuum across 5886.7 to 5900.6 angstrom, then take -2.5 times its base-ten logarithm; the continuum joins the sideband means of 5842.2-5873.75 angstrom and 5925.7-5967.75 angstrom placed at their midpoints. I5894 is 0.20 mag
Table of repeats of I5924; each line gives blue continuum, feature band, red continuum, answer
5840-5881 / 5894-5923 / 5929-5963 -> 0.86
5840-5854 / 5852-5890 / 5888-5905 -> -1.69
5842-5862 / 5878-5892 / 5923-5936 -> 1.19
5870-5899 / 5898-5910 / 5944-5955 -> -0.66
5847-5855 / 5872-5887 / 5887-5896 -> -2.57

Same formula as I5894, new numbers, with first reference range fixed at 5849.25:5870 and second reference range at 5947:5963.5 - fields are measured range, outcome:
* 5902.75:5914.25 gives -0.020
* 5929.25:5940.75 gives -0.015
